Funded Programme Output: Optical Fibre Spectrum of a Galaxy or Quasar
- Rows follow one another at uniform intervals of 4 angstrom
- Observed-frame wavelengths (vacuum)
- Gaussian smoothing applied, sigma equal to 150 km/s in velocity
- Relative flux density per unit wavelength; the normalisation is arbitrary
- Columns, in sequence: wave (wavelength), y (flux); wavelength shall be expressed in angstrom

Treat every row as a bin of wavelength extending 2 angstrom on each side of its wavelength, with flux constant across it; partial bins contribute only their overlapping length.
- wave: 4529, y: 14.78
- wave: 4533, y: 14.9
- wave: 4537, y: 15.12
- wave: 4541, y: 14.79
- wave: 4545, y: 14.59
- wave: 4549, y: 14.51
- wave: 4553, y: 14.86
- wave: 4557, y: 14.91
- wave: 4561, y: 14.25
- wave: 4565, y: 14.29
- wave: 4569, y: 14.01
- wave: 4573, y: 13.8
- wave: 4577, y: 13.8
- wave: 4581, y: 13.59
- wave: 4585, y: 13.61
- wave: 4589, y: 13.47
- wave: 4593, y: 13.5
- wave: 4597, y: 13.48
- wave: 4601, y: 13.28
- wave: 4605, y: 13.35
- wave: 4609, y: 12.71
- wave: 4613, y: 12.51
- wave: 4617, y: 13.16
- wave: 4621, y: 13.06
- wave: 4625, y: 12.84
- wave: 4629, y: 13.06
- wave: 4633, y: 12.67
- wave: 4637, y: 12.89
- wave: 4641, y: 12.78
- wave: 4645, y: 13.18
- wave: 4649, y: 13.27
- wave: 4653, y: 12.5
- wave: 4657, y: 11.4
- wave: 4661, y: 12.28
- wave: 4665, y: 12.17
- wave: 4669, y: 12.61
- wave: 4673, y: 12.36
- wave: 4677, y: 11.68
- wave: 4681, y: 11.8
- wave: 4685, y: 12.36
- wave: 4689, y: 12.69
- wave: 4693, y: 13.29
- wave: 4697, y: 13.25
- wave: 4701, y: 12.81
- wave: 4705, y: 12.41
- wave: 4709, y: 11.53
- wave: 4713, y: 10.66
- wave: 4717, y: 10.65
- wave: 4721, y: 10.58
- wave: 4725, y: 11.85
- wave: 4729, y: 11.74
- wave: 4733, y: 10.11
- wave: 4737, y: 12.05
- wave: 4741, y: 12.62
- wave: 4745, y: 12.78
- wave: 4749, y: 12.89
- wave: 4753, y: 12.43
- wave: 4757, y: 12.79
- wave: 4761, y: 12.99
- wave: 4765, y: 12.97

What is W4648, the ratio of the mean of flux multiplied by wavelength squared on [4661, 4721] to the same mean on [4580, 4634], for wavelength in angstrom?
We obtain 1.0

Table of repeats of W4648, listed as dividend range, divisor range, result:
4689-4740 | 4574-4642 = 0.94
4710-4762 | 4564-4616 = 0.94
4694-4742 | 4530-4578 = 0.87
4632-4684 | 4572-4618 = 0.96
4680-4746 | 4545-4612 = 0.91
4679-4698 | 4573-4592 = 0.97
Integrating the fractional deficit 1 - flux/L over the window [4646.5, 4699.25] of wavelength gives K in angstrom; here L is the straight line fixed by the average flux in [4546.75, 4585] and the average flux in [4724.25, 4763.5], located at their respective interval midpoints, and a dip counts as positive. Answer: 2.33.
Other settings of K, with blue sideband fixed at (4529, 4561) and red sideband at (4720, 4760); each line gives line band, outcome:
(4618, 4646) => 1.3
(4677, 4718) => 1.6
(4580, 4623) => 2.3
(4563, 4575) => 0.3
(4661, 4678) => 1.0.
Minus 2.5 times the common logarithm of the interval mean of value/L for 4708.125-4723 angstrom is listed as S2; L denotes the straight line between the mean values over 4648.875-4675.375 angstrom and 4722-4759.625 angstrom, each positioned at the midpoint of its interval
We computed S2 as 0.129 mag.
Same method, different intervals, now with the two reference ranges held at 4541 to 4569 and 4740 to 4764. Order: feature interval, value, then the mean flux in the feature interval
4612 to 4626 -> 0.08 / 12.9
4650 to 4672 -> 0.11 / 12.2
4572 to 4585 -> 0.05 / 13.7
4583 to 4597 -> 0.06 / 13.5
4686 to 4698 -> 0.03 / 13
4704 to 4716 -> 0.16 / 11.4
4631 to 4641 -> 0.08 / 12.8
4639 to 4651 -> 0.05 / 13.1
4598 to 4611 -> 0.08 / 13.1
